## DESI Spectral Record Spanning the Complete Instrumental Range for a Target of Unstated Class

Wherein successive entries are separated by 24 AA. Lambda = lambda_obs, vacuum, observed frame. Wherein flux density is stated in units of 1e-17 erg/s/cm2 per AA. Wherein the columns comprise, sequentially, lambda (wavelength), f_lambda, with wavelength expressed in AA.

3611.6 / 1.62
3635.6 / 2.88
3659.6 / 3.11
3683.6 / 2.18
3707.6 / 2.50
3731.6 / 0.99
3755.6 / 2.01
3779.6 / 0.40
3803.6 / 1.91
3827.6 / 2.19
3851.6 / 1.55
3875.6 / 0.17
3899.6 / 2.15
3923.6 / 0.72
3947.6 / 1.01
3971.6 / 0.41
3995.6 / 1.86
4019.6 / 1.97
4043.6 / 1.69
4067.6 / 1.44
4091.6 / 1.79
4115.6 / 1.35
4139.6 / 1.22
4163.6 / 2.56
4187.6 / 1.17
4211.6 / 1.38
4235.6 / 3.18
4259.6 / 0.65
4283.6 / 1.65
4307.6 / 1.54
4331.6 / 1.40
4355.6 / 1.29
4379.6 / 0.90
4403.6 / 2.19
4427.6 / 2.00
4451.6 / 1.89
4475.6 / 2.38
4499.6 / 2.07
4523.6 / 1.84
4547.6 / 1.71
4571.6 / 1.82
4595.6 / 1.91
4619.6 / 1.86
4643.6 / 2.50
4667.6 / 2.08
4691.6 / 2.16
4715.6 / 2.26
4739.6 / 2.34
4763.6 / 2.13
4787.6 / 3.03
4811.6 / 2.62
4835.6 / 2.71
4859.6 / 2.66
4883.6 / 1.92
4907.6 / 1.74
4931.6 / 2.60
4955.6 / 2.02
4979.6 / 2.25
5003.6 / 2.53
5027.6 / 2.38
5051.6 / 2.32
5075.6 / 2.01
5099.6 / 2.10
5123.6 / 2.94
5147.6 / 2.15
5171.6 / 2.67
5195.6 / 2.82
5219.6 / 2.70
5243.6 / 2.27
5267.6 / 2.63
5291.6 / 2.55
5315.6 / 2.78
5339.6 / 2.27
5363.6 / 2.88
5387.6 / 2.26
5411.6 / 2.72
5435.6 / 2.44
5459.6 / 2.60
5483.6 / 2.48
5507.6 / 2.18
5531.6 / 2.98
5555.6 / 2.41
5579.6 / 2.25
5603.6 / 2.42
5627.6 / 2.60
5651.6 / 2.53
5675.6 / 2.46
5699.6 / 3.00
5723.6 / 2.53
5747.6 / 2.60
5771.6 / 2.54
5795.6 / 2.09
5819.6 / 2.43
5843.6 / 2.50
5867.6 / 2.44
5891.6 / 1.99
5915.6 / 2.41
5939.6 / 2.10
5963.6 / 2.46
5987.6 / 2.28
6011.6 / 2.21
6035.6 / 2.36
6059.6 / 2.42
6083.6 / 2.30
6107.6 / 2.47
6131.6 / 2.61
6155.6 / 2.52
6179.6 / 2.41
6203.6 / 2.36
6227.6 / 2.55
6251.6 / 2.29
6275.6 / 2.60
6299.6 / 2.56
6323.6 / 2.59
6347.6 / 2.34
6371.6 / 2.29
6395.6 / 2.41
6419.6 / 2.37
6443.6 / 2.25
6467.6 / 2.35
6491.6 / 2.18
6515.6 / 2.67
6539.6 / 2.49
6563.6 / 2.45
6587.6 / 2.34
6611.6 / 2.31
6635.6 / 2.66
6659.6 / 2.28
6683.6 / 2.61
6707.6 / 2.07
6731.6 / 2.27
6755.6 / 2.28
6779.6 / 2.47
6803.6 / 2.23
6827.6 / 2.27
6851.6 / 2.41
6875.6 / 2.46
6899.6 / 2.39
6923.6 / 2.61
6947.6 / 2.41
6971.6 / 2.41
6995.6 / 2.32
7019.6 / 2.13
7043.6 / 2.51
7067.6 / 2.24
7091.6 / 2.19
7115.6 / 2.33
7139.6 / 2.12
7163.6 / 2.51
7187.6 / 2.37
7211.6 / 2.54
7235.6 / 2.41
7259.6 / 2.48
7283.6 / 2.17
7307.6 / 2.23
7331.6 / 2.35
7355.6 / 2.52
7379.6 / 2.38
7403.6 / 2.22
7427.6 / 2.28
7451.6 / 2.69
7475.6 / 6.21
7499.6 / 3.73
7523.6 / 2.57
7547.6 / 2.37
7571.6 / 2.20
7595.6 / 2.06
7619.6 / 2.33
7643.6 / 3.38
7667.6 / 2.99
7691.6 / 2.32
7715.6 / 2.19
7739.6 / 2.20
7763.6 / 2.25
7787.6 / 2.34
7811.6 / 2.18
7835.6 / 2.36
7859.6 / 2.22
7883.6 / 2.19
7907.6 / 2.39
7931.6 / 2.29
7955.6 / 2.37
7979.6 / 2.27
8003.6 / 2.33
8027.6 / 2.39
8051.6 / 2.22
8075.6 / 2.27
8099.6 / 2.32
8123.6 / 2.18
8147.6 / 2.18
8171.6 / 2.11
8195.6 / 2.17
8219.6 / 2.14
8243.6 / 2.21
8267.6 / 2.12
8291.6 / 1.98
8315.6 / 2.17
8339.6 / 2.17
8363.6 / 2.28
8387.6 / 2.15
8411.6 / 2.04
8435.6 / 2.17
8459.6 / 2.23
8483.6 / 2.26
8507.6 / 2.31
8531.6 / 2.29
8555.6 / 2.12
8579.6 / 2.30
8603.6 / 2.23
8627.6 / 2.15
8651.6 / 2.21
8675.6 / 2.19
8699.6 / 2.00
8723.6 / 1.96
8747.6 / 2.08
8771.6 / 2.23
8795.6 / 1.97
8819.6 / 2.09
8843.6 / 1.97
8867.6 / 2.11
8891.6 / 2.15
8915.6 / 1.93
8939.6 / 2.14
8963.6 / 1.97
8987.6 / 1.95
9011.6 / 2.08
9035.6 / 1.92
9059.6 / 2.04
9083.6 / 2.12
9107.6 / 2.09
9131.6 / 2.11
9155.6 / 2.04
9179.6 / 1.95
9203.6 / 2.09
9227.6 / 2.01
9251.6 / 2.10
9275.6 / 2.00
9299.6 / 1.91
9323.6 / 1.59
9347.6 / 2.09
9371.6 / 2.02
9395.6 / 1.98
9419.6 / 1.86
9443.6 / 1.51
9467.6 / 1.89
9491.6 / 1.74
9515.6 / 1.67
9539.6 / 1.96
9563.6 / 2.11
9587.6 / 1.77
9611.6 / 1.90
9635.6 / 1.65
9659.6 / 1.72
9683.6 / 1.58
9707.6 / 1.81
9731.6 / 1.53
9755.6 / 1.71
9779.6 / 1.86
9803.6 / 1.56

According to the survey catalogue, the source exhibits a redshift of 0.14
